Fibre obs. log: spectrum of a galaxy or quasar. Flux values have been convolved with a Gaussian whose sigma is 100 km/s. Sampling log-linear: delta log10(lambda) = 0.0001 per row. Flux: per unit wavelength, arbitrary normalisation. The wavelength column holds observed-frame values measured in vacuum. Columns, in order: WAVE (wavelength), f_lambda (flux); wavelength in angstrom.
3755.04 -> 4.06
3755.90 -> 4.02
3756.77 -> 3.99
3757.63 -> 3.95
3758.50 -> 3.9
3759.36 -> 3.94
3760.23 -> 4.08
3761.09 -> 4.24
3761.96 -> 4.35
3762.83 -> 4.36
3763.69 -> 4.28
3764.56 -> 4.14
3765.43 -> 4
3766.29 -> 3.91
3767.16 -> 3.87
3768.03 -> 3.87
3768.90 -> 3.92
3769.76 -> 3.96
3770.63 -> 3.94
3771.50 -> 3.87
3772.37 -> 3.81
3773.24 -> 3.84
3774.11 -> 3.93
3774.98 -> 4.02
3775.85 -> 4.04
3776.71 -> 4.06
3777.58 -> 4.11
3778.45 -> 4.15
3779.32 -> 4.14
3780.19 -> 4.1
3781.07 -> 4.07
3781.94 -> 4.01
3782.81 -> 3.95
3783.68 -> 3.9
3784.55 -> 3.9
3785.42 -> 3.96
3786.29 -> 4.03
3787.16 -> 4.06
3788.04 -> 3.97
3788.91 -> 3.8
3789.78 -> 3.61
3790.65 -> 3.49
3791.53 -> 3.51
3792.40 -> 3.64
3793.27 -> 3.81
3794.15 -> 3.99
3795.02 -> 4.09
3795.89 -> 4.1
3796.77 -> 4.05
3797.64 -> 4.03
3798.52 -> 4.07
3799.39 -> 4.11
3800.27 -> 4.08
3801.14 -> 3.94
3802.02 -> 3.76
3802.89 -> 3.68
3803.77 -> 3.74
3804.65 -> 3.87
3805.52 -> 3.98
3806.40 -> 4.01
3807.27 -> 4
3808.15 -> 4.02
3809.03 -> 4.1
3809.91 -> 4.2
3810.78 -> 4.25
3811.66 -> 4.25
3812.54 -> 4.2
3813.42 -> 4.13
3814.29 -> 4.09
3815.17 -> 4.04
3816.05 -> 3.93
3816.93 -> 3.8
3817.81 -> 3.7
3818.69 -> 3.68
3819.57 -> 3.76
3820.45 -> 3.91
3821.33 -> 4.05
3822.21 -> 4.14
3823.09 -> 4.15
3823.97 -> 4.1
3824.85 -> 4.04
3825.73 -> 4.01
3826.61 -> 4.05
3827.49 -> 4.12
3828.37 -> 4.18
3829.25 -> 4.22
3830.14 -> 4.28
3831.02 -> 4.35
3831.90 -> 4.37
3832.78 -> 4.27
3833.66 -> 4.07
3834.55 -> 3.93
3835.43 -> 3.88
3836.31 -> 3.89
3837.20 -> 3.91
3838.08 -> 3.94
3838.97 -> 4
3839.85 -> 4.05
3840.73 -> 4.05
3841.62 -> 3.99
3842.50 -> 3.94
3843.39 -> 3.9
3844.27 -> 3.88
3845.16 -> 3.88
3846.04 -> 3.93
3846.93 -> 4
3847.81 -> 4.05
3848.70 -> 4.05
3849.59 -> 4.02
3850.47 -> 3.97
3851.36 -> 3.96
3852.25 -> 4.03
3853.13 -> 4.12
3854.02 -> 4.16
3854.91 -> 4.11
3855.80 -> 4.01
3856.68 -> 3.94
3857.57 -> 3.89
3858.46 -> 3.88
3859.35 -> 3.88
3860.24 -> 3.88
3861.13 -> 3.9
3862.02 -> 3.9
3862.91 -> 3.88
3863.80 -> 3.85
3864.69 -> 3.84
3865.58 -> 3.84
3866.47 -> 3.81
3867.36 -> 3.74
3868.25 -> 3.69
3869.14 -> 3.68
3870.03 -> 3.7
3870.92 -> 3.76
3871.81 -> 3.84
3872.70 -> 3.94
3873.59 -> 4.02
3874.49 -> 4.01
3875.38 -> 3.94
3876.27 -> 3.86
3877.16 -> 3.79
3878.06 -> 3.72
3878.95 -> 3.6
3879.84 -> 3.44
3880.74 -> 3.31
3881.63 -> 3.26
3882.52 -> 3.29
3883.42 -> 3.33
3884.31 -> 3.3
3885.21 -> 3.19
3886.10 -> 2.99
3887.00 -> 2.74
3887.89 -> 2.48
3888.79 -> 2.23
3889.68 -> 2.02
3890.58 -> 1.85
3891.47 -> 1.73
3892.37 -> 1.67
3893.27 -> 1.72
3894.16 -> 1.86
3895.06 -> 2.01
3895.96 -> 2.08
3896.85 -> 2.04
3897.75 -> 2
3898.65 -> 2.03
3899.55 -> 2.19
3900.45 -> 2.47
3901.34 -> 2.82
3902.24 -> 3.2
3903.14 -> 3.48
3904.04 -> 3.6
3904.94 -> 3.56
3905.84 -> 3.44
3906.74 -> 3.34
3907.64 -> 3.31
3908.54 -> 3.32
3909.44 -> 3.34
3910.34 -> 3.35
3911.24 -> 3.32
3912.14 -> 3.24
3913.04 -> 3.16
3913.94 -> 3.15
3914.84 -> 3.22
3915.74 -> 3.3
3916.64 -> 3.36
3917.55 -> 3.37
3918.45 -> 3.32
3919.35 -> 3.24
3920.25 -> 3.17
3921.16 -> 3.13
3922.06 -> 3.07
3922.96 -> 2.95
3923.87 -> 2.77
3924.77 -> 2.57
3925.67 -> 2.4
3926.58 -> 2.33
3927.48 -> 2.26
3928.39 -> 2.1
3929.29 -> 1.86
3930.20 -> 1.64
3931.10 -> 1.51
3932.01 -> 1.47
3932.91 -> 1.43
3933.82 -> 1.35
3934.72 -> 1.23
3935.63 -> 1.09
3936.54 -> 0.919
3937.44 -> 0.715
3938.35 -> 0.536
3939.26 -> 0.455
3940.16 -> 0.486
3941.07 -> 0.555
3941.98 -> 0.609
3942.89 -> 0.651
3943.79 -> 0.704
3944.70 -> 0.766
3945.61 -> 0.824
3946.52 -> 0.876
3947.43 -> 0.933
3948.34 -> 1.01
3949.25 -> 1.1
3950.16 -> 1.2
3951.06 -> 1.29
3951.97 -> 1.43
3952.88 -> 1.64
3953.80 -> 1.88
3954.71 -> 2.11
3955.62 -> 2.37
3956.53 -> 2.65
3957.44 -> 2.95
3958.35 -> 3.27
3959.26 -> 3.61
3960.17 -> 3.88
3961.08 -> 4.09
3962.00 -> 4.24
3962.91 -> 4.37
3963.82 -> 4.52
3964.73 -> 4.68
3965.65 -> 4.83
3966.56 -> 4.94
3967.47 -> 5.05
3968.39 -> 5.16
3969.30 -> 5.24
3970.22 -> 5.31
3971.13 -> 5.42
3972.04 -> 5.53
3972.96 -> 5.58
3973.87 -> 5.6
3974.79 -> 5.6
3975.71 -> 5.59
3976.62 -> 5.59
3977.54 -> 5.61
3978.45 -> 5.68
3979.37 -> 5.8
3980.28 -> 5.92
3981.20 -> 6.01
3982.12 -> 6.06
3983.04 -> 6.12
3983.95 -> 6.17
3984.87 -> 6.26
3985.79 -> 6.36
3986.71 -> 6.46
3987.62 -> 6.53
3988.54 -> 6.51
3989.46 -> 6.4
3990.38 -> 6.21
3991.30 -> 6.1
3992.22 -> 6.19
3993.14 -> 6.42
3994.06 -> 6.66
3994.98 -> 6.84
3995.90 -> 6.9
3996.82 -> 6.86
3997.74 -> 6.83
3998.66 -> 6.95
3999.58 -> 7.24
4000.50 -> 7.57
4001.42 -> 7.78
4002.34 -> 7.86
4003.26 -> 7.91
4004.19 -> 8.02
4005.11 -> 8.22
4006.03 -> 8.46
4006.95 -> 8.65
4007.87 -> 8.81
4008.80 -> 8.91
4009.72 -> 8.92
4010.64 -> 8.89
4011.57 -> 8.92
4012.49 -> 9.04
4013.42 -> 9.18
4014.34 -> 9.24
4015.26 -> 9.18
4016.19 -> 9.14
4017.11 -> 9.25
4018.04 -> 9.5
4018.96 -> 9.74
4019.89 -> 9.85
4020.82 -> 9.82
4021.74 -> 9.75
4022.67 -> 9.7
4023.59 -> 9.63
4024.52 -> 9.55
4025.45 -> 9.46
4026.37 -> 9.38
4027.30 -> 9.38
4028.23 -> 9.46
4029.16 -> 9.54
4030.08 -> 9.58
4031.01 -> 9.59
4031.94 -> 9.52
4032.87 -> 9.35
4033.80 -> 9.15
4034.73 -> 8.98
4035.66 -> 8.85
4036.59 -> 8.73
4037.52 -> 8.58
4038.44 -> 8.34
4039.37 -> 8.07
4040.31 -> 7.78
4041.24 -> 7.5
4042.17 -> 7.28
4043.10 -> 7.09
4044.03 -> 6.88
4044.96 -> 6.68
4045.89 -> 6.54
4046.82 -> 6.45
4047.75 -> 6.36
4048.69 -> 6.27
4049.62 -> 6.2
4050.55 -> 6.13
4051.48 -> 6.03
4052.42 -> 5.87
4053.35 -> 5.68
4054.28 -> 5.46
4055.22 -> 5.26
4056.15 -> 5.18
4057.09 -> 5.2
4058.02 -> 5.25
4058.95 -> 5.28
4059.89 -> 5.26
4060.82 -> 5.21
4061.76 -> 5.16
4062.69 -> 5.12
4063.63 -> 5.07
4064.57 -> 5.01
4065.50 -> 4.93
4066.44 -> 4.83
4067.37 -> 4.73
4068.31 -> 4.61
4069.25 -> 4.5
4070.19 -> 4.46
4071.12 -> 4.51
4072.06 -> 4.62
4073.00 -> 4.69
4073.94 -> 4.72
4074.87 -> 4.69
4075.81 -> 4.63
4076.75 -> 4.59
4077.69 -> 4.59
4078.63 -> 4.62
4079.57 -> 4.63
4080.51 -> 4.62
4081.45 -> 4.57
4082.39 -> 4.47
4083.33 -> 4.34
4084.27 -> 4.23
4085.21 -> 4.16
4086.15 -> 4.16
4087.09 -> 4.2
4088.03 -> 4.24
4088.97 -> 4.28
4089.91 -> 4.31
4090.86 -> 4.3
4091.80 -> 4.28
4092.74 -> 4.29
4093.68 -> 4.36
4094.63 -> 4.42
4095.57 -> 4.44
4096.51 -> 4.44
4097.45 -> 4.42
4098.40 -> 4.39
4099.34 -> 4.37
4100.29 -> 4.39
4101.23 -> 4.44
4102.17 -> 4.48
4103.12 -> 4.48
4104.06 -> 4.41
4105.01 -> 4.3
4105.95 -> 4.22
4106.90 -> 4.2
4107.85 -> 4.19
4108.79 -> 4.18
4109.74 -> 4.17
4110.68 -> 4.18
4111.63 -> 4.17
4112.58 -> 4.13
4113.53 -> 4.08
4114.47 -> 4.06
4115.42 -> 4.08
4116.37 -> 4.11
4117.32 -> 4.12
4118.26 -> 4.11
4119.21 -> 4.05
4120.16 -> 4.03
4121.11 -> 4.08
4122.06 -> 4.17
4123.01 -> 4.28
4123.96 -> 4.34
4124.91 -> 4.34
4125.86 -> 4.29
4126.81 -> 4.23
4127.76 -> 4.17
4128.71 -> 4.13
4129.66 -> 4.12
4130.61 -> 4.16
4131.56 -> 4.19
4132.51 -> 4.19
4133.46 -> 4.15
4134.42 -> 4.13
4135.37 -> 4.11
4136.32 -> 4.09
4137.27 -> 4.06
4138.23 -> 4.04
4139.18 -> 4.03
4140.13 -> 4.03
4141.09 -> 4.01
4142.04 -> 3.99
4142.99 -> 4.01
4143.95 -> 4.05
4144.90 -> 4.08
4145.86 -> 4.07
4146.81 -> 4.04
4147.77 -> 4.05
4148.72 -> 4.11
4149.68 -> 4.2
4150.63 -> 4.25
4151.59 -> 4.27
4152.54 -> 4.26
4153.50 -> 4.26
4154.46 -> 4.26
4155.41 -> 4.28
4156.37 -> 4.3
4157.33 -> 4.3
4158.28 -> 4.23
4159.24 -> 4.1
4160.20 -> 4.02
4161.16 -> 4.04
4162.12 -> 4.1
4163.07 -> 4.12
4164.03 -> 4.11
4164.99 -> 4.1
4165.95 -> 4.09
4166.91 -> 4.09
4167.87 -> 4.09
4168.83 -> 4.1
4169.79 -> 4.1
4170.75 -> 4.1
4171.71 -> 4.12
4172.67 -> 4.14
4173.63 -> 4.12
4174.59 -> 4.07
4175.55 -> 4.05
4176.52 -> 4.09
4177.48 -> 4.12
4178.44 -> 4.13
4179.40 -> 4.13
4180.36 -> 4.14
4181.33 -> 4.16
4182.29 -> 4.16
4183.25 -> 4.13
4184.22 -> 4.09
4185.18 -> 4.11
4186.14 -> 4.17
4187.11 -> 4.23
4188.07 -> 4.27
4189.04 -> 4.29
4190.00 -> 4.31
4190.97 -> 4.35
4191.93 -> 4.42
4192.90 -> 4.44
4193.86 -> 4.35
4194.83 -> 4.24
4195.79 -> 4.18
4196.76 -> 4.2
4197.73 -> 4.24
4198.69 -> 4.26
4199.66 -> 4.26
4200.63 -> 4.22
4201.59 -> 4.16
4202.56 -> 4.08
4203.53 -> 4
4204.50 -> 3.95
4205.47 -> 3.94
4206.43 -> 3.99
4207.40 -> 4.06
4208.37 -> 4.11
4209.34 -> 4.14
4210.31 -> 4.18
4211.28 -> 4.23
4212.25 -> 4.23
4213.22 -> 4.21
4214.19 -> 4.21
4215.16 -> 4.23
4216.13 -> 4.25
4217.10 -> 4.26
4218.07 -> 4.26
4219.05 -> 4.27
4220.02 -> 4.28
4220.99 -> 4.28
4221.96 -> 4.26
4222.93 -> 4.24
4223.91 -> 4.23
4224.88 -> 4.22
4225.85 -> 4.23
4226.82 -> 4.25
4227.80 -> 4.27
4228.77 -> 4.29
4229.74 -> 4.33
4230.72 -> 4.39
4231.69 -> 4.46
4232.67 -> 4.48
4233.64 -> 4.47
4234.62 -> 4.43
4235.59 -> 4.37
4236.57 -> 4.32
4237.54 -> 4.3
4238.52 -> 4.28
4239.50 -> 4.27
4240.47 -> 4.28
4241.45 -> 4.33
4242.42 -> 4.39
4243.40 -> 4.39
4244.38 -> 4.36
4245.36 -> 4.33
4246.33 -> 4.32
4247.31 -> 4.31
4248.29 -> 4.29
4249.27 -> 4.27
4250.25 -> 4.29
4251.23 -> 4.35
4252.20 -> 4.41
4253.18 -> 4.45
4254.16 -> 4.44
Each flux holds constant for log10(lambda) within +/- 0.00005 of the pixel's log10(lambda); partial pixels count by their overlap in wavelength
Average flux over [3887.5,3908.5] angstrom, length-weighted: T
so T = 2.5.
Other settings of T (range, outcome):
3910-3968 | 2.35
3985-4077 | 7.21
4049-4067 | 5.38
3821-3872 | 3.98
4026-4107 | 5.72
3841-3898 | 3.45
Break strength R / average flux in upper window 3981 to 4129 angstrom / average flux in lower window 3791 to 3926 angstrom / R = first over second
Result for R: 1.72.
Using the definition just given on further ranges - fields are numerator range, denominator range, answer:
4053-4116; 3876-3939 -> 1.74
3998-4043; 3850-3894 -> 2.54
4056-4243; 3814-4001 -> 1.18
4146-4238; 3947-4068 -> 0.65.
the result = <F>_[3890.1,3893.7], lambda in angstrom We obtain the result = 1.74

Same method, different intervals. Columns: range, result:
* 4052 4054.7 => 5.68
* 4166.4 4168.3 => 4.09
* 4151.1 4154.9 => 4.26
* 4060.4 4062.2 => 5.17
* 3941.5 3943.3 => 0.627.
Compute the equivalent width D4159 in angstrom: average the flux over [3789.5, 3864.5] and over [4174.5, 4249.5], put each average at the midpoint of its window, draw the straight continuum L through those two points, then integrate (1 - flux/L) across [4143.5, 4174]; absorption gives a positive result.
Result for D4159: 0.4 angstrom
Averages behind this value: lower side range 3.98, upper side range 4.24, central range 4.14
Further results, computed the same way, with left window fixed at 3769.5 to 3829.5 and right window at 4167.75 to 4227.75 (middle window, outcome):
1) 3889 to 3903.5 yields 6.6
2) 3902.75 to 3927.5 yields 5.4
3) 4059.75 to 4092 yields -3.8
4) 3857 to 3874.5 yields 0.7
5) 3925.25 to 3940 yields 9.5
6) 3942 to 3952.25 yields 7.8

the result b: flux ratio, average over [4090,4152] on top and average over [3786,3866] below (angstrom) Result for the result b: 1.05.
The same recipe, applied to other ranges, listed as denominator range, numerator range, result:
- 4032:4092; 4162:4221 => 0.73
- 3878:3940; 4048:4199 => 1.72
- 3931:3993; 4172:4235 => 1.17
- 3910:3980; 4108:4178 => 1.43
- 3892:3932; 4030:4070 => 2.39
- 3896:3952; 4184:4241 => 1.97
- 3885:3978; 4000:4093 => 2.48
